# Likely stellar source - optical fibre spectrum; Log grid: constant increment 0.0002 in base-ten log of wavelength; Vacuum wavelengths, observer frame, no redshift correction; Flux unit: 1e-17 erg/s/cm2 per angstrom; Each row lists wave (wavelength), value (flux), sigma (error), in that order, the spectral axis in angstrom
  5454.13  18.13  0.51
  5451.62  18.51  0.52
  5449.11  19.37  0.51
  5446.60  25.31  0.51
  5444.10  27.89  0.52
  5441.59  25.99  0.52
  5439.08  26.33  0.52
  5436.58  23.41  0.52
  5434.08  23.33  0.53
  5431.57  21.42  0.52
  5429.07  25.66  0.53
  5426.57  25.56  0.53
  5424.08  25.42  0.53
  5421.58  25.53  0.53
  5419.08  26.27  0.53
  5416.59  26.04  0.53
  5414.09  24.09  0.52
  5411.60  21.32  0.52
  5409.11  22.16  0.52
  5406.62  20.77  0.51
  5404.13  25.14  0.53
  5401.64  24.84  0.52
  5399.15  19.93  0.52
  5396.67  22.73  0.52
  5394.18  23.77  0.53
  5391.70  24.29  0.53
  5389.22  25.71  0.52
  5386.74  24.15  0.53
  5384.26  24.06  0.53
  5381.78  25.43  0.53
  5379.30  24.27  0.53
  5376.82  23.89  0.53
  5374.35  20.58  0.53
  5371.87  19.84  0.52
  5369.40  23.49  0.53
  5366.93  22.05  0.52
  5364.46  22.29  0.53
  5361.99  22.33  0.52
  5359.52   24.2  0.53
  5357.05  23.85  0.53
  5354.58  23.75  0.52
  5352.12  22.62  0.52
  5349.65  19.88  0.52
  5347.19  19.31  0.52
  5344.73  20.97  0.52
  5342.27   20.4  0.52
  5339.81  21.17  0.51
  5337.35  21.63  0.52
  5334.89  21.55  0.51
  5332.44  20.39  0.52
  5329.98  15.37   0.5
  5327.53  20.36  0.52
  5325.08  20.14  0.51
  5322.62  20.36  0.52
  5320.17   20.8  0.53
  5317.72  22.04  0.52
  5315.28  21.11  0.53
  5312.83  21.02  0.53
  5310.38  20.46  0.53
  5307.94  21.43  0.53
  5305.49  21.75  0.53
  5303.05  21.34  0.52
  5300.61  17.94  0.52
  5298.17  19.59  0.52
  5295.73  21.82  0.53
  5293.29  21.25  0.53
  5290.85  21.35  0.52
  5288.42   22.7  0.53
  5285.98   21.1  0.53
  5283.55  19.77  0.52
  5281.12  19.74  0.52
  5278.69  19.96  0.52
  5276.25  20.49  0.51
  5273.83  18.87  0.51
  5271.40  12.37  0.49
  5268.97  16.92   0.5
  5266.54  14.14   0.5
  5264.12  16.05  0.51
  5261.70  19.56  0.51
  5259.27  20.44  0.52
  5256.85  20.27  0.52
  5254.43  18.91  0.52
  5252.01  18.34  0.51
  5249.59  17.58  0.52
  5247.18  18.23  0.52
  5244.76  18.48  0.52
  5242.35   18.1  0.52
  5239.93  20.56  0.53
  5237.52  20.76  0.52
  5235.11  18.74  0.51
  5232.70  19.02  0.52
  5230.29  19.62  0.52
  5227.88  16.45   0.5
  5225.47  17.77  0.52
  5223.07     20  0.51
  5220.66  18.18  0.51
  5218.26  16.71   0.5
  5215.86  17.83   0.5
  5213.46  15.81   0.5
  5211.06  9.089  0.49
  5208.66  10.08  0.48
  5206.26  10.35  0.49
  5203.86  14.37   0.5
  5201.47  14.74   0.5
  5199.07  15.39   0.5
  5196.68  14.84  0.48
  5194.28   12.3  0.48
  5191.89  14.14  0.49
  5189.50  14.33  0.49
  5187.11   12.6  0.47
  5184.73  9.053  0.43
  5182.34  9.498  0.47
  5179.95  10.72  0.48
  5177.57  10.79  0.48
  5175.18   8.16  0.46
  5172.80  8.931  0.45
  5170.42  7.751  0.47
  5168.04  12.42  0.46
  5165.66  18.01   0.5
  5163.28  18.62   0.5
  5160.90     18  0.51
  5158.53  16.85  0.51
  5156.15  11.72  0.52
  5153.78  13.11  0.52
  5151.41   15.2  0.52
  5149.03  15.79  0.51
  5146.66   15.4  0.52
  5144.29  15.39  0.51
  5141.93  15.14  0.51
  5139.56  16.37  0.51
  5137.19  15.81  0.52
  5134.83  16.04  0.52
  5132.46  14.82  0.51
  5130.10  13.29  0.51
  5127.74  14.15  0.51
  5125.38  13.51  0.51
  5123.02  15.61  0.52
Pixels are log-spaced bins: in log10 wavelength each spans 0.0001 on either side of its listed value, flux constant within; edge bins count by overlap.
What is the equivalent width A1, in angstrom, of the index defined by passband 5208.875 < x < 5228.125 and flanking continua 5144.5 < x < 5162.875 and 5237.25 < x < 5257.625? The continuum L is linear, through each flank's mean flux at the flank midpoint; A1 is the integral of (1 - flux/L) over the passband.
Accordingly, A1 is 1.8 angstrom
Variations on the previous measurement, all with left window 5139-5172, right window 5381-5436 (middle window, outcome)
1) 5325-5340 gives 0.9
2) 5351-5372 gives -0.6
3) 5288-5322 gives -1.3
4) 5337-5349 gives 0.6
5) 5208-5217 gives 1.9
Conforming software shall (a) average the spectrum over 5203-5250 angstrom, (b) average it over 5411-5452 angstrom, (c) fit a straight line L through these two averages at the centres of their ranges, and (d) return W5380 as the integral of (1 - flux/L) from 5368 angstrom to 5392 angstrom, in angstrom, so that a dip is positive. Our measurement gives -1.1 angstrom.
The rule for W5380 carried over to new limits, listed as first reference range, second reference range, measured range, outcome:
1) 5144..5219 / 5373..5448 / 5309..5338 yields -0.6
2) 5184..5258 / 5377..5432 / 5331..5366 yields 0.0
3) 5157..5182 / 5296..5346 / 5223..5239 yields -2.9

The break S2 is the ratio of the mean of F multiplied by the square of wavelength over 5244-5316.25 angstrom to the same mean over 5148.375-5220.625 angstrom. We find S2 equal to 1.52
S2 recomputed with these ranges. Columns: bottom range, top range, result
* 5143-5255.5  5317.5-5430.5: 1.60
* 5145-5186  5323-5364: 1.75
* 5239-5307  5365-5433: 1.29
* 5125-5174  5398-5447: 1.85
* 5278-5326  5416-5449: 1.26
